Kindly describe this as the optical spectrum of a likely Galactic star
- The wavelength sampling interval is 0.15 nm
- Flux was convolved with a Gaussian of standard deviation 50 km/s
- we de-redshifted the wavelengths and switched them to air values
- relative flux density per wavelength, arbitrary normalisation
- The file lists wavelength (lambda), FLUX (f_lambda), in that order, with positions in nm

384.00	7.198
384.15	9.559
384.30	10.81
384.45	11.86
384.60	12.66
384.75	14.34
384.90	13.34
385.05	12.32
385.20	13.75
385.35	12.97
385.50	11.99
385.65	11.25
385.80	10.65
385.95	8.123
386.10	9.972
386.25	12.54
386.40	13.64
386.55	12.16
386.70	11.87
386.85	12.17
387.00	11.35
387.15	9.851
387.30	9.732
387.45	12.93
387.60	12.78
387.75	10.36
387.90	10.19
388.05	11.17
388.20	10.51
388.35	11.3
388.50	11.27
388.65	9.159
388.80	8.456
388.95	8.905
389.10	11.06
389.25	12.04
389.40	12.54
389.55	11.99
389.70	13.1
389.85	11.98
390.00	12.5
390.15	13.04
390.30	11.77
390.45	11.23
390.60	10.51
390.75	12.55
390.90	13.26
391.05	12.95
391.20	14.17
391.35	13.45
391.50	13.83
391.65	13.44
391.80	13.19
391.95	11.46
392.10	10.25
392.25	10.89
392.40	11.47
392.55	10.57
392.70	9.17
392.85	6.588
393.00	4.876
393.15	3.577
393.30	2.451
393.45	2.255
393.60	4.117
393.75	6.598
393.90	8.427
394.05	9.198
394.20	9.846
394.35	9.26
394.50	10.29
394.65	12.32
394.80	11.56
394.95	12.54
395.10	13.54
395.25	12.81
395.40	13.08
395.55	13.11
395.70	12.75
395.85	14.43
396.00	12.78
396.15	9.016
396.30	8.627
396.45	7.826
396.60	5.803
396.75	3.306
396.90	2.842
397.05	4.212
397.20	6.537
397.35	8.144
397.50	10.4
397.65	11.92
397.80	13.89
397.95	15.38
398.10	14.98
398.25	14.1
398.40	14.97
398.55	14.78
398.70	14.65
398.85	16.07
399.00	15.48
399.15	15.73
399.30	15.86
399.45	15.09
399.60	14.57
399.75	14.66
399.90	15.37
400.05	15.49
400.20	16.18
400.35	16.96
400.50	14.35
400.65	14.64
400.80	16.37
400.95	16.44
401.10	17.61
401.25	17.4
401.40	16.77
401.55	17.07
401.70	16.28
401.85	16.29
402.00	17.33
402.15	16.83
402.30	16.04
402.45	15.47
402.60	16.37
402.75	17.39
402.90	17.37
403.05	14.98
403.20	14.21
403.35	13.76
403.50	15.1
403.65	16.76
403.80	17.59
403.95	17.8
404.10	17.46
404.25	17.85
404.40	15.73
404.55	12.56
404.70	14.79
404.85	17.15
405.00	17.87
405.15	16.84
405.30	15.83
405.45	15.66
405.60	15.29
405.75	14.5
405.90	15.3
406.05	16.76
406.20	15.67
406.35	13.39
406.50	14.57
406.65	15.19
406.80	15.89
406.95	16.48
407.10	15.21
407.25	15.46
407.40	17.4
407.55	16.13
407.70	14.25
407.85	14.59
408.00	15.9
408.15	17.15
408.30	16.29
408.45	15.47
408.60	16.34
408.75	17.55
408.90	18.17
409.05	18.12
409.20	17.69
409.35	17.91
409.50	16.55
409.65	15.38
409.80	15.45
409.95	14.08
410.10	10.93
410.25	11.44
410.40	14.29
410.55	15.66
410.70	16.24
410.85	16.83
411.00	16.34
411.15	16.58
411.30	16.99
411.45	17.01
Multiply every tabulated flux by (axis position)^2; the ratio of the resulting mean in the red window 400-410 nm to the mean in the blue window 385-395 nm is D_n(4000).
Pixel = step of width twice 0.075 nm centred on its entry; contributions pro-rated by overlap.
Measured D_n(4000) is 1.6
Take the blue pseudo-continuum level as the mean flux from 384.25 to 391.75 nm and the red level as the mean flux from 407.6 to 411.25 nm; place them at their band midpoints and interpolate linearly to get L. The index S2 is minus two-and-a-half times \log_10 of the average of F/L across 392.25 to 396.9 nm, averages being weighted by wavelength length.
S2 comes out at 0.40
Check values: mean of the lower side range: 11.8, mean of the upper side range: 15.8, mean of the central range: 9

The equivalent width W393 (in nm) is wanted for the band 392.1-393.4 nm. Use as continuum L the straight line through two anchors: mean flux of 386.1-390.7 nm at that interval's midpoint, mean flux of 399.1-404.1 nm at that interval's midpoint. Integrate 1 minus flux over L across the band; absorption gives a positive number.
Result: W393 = 0.54 nm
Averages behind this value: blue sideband 11.4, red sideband 16.1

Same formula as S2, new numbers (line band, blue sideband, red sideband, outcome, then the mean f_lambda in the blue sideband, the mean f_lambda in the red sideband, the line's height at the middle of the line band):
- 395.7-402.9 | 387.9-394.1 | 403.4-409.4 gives -0.01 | 10.3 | 16.1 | 13.4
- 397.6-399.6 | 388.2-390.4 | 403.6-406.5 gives -0.06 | 11.3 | 16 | 14.1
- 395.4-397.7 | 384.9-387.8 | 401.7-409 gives 0.49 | 11.7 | 16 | 14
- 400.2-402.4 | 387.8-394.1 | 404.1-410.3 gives -0.19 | 10.3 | 15.8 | 13.8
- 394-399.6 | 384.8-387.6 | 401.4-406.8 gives 0.23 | 11.8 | 16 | 14.3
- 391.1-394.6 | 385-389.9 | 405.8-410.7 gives 0.33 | 11.3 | 15.6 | 12.4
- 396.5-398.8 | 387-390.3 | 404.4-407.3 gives 0.28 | 11.2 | 15.5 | 13.5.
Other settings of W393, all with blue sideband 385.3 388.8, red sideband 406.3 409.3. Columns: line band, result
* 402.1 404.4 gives -0.20 nm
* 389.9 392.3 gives -0.06 nm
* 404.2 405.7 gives -0.05 nm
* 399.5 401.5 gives -0.22 nm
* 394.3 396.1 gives 0.10 nm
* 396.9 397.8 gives 0.35 nm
